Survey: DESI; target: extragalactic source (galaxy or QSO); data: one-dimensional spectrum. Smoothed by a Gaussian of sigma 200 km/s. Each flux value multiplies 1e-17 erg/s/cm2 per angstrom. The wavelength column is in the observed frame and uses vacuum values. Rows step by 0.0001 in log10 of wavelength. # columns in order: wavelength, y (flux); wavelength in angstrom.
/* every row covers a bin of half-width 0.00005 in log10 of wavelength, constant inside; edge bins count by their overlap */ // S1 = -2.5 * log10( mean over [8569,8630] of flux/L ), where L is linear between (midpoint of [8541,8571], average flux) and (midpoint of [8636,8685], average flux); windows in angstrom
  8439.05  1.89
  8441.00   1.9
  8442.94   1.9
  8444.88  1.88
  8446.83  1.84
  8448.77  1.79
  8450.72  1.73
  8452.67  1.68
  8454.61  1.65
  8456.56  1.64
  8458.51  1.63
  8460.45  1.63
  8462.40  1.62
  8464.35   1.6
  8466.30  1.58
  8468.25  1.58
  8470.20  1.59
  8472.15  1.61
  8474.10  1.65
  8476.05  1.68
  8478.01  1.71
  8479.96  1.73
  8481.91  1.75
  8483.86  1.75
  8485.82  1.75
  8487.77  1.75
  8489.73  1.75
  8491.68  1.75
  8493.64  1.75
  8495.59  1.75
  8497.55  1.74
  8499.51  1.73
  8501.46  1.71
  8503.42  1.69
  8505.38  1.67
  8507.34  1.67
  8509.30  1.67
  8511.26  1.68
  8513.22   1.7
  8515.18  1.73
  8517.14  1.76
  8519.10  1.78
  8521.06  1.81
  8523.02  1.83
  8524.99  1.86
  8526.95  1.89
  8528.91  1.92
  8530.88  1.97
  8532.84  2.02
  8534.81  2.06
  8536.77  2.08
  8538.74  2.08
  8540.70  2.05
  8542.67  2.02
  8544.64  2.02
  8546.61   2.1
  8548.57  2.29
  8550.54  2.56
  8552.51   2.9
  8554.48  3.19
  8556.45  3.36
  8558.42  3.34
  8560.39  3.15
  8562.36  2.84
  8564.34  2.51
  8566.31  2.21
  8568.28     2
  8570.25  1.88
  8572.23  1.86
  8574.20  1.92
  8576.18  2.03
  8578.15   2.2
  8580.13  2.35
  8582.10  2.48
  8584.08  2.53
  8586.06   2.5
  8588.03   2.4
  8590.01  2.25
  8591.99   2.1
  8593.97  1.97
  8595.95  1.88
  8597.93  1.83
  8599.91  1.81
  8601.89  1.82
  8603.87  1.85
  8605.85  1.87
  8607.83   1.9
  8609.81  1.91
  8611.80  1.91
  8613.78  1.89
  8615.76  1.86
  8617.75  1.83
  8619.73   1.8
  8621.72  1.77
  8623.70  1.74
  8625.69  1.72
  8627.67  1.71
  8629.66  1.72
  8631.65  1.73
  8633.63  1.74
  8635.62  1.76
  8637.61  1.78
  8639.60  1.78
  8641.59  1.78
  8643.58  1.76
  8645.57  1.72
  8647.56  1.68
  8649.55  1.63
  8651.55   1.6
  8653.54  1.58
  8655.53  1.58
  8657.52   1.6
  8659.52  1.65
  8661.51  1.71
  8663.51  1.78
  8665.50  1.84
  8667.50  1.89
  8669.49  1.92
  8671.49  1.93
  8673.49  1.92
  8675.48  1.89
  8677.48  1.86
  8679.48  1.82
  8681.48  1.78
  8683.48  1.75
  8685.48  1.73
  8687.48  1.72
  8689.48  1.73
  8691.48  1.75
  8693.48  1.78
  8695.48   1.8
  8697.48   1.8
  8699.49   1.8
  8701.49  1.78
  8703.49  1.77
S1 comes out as 0.13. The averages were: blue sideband 2.55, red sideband 1.76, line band 1.98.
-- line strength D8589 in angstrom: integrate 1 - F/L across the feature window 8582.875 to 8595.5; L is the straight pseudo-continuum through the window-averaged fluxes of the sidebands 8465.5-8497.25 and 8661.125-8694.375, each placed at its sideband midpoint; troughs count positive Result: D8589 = -3.7 angstrom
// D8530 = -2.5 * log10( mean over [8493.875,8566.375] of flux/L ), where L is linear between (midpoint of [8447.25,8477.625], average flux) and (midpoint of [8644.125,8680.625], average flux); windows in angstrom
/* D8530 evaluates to -0.24 mag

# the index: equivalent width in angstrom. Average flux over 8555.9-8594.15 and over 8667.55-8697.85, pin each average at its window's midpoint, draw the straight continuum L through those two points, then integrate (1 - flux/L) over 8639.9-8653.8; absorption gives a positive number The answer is 2.21 angstrom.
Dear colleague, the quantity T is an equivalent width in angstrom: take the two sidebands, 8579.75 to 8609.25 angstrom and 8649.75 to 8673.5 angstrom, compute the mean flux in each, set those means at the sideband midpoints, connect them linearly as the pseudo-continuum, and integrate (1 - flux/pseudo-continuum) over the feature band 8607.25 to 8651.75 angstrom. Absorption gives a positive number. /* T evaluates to 3.19 angstrom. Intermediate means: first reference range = 2.09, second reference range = 1.74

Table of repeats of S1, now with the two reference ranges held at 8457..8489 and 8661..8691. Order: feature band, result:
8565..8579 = -0.17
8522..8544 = -0.16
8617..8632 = 0.02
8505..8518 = 0.00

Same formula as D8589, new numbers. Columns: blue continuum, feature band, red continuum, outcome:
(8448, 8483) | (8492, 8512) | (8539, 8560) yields 3.39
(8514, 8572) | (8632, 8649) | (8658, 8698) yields 1.56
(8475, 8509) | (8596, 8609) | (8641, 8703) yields -0.77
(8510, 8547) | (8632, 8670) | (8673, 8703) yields 2.01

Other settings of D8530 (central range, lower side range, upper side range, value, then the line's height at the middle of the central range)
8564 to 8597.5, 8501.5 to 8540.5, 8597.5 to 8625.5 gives -0.18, 1.84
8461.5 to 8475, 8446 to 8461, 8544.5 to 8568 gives 0.15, 1.84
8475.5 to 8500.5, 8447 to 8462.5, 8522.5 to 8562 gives 0.12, 1.94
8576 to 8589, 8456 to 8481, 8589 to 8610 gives -0.25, 1.89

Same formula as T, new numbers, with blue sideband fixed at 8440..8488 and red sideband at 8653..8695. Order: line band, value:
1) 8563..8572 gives -2.1 angstrom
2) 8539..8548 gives -1.7 angstrom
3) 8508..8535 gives -1.6 angstrom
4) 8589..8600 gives -1.5 angstrom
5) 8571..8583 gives -2.7 angstrom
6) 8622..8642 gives 0.2 angstrom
